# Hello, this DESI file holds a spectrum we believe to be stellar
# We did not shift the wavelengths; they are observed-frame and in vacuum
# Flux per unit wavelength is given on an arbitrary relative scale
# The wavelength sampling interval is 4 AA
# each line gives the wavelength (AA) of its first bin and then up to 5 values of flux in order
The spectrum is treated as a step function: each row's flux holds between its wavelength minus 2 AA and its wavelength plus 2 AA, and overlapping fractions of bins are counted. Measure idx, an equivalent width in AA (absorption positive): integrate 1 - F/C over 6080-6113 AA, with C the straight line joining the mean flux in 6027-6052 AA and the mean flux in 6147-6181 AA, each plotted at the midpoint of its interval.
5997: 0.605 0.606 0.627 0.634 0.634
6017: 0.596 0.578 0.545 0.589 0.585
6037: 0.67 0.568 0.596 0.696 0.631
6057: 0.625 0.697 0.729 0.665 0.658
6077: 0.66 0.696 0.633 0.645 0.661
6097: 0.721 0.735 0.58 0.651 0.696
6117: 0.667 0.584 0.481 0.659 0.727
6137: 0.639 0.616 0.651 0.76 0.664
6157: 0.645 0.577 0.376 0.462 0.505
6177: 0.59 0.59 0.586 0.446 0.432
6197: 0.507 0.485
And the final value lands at -3.8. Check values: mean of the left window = 0.618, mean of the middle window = 0.666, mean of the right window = 0.573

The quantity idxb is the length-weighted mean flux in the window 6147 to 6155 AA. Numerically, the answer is 0.712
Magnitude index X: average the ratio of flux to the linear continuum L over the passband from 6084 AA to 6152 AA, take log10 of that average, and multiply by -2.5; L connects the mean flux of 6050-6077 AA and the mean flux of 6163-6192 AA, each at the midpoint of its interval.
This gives -0.11 mag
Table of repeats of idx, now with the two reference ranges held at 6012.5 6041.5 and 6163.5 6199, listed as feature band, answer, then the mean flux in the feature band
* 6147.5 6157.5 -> -3.4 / 0.693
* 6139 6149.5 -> -2.8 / 0.664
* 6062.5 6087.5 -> -4.7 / 0.673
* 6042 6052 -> -0.9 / 0.637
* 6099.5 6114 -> -3.0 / 0.661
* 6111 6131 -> -3.0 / 0.617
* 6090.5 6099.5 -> -2.2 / 0.691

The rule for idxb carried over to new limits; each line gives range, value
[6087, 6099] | 0.676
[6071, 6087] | 0.662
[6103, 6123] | 0.636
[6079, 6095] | 0.659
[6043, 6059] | 0.637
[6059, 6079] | 0.682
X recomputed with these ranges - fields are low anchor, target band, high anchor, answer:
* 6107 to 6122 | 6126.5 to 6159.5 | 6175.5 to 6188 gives -0.08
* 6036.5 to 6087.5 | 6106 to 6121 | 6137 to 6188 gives -0.06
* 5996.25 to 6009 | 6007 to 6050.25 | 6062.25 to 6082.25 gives 0.06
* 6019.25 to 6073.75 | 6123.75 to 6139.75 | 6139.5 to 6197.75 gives -0.09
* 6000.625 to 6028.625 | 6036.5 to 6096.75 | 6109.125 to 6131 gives -0.08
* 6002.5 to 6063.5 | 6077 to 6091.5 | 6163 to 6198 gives -0.14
